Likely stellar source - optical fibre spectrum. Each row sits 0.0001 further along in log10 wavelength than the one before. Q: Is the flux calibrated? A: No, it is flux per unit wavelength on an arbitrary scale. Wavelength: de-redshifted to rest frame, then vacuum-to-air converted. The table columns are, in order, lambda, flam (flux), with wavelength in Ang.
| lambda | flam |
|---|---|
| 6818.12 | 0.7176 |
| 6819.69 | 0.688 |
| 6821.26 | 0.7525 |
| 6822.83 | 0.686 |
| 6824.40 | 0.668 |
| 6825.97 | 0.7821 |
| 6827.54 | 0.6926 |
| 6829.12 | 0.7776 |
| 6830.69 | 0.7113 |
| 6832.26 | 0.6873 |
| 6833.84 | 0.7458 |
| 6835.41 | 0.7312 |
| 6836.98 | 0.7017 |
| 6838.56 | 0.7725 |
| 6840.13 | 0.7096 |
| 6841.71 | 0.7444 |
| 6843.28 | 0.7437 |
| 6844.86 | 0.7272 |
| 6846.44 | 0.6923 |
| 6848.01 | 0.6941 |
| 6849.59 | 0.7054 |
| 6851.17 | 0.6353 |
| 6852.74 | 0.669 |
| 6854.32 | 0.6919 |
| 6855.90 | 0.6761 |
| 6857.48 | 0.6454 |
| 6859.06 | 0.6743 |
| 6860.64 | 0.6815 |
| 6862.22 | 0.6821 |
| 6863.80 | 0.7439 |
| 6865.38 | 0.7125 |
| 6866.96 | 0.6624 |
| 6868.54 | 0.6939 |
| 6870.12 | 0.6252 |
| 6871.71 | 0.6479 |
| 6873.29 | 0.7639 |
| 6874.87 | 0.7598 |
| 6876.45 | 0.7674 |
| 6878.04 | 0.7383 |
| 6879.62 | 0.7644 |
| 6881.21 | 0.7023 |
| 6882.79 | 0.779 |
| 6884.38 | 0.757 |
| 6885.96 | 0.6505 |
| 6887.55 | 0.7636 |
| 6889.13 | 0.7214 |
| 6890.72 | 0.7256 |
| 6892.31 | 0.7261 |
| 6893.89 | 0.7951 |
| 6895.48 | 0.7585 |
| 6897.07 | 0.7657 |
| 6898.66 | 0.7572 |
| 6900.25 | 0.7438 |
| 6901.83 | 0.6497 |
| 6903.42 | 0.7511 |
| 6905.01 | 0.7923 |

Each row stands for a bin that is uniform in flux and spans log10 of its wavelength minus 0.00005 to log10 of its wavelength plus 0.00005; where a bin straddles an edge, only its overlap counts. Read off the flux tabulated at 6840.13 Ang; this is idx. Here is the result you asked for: 0.7096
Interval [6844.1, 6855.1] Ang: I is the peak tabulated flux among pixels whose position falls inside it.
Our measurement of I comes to 0.7272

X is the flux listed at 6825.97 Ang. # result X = 0.7821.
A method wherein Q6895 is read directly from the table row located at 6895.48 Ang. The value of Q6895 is 0.7585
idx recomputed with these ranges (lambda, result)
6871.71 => 0.6479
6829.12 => 0.7776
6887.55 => 0.7636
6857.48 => 0.6454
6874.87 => 0.7598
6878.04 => 0.7383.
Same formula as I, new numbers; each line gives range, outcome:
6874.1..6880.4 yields 0.7674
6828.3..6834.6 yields 0.7776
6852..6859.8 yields 0.6919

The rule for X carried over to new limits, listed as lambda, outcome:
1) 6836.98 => 0.7017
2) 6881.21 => 0.7023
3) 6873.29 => 0.7639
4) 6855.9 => 0.6761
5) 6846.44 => 0.6923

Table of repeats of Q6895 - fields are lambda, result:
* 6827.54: 0.6926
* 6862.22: 0.6821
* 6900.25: 0.7438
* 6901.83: 0.6497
